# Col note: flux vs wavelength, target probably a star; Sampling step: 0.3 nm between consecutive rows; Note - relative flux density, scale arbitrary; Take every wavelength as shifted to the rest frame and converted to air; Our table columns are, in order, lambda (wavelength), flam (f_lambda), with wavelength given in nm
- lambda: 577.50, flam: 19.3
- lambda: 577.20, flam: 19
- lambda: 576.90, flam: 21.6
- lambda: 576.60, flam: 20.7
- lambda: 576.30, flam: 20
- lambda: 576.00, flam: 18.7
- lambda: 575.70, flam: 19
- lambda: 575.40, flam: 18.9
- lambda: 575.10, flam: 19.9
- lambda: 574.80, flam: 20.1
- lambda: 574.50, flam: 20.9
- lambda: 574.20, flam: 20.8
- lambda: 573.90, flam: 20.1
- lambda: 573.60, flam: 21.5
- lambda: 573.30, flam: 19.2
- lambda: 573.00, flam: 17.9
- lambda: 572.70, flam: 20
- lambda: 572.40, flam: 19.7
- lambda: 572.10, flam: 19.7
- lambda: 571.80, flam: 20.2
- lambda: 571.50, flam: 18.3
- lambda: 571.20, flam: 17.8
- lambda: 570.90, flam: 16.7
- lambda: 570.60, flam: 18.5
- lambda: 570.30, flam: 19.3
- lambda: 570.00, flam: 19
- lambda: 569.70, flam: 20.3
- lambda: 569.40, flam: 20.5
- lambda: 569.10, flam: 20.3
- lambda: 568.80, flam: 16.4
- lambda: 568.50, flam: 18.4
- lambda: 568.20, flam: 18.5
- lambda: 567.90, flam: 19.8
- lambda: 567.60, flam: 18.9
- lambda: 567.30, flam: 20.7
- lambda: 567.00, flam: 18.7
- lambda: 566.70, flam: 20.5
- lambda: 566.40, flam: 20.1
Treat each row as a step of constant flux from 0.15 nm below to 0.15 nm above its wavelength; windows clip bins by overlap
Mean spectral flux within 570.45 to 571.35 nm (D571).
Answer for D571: 17.7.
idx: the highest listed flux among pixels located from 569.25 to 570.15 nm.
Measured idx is 20.5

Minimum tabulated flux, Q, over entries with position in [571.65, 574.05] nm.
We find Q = 17.9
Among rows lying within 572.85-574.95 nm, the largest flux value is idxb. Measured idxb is 21.5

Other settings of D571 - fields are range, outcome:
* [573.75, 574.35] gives 20.4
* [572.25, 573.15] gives 19.2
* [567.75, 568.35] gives 19.1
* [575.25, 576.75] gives 19.5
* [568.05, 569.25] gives 18.4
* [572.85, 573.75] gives 19.5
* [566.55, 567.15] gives 19.6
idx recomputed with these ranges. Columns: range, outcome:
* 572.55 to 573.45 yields 20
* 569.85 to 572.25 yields 20.2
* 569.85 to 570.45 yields 19.3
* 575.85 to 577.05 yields 21.6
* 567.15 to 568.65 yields 20.7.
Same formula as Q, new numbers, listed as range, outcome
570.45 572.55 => 16.7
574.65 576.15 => 18.7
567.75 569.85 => 16.4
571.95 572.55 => 19.7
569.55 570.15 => 19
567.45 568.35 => 18.5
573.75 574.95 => 20.1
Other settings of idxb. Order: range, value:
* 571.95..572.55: 19.7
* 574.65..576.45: 20.1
